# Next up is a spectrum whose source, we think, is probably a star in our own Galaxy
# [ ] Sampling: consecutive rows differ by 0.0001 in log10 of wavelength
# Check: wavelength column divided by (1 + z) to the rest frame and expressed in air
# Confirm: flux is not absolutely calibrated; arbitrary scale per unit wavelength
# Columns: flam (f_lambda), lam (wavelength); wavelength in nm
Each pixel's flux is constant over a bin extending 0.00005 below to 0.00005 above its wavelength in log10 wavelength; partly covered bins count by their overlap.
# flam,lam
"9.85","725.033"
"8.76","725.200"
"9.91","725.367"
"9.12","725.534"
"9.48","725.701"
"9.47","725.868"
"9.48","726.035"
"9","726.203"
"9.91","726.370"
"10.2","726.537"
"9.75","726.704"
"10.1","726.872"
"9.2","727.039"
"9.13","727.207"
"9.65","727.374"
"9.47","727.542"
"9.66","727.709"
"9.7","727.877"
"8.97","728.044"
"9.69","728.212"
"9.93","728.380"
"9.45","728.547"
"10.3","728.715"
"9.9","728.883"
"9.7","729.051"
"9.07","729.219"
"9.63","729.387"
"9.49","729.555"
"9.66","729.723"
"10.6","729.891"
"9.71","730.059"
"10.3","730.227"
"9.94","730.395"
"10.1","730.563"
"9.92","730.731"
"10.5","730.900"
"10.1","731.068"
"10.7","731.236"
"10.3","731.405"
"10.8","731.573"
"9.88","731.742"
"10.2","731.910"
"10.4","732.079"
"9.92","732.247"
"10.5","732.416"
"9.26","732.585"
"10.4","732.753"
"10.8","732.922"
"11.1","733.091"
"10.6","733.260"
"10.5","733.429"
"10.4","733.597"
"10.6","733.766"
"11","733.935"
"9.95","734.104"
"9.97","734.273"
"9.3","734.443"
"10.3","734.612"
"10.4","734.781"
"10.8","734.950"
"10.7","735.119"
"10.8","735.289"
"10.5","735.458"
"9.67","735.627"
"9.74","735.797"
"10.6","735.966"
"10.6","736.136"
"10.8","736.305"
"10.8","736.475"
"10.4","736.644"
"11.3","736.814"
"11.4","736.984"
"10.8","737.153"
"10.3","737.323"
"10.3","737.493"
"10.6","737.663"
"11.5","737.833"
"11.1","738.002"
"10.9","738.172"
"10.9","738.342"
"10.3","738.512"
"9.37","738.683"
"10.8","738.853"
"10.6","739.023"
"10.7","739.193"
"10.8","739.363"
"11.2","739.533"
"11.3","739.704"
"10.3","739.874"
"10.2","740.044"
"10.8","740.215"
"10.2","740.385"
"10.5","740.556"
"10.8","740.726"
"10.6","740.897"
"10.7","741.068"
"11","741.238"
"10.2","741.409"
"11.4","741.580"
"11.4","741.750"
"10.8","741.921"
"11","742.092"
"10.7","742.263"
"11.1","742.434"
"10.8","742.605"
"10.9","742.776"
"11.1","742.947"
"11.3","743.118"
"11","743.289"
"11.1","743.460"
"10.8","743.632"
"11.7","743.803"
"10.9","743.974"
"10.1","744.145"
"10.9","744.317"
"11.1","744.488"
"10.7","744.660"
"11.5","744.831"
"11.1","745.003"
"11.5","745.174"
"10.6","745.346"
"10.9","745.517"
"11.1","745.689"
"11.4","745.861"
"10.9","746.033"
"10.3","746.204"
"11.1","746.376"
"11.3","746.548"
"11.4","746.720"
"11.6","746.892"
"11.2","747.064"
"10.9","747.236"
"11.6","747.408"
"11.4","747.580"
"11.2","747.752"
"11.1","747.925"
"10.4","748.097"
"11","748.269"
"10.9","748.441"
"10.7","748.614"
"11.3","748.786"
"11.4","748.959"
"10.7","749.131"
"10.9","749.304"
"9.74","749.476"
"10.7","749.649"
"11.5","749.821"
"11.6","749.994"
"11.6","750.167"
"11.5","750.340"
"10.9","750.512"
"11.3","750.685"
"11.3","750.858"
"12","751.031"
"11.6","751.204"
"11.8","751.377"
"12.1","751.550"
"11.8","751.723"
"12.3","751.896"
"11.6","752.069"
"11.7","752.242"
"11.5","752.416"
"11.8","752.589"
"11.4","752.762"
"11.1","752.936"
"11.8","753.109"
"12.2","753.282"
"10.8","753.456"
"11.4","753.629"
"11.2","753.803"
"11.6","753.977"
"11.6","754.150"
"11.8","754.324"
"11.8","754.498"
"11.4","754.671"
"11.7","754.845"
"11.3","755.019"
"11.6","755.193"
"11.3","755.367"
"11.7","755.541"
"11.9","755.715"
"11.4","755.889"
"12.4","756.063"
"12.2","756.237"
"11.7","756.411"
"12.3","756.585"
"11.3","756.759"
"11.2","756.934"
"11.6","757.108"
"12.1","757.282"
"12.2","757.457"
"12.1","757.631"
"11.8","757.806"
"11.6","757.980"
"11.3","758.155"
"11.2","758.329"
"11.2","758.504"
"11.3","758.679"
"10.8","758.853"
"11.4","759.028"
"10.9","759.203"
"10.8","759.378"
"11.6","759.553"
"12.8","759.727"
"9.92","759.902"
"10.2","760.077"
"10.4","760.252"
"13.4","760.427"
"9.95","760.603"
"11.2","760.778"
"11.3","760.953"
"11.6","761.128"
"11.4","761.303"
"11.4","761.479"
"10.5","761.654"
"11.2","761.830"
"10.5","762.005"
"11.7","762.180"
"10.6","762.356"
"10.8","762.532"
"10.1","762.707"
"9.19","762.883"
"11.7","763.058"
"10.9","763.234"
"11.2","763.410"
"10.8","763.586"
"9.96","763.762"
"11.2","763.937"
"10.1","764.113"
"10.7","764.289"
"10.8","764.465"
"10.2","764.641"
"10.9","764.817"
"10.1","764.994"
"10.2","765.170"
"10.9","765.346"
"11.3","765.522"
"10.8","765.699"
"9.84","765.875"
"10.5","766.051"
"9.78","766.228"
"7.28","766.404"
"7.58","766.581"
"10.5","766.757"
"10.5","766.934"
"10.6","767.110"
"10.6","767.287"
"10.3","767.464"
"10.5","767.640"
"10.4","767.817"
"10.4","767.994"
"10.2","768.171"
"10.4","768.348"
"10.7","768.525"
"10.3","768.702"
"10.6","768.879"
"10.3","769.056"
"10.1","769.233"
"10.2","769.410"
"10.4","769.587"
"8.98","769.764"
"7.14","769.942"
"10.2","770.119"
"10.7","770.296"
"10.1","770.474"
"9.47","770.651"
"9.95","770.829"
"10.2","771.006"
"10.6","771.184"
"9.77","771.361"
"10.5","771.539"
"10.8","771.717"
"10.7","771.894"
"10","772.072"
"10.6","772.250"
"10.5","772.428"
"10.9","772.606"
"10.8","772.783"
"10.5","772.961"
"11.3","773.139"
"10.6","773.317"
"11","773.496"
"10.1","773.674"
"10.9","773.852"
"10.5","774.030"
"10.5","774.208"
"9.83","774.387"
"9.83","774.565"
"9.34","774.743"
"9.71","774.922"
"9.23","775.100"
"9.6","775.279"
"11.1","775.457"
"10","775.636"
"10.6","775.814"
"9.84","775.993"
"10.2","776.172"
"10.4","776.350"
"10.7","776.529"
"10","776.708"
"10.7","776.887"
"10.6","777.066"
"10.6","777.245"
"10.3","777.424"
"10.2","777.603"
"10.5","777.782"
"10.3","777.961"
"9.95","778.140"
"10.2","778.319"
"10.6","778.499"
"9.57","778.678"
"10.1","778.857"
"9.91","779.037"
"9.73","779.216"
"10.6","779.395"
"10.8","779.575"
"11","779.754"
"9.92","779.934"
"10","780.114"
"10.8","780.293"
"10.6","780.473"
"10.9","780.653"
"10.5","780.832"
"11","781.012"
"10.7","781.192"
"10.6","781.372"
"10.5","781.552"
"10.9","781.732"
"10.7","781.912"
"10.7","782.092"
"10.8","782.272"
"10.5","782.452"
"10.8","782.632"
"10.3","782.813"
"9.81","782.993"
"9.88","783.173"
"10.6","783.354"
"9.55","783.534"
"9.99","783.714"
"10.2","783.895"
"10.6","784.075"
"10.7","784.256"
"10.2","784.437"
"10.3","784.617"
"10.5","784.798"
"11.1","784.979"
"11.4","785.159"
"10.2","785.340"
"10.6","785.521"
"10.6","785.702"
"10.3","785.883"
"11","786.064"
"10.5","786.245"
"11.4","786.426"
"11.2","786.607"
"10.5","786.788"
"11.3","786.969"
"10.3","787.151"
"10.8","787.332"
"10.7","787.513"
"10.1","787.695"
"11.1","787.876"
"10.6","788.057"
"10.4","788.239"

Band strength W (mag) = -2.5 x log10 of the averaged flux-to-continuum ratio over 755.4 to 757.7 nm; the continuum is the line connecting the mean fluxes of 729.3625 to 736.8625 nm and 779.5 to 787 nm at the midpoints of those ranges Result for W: -0.137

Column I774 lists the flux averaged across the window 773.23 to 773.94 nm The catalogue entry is 10.6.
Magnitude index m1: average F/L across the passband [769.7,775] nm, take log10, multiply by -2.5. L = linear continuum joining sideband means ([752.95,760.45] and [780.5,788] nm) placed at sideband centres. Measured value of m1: 0.08 mag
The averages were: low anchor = 11.5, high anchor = 10.6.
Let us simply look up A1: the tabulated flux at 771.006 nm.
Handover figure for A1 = 10.2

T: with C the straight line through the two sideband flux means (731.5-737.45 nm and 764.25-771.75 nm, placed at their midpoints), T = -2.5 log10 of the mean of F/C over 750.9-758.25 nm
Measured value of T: -0.14 mag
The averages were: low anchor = 10.4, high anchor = 10.1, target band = 11.7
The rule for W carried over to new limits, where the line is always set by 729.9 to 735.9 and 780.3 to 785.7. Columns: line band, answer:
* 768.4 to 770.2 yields 0.06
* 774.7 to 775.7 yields 0.07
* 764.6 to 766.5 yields 0.03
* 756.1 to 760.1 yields -0.11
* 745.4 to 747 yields -0.08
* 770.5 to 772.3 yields 0.02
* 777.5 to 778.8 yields 0.03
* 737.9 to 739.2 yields -0.03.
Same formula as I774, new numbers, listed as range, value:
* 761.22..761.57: 11.4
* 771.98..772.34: 10.3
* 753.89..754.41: 11.7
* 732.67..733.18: 10.8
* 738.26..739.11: 10.4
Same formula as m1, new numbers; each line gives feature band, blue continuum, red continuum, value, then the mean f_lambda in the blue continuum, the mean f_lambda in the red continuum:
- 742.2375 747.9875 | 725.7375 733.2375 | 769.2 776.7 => -0.11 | 9.91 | 10.2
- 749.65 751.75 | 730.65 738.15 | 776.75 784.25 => -0.11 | 10.5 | 10.4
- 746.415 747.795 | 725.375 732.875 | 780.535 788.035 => -0.13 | 9.84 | 10.6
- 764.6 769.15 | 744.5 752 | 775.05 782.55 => 0.05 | 11.2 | 10.4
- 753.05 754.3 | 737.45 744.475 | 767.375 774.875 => -0.09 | 10.8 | 10.3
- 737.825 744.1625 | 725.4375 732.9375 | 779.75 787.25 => -0.08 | 9.85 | 10.6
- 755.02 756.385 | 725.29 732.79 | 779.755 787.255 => -0.15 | 9.83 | 10.6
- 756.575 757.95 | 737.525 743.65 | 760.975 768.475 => -0.12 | 10.8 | 10.5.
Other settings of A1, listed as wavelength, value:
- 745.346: 10.6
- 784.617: 10.3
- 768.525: 10.7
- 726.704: 9.75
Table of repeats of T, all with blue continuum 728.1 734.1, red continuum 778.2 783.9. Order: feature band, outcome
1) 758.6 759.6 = -0.084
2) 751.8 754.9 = -0.133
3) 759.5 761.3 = -0.096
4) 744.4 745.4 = -0.090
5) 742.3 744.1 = -0.085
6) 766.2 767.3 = 0.094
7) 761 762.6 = -0.080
